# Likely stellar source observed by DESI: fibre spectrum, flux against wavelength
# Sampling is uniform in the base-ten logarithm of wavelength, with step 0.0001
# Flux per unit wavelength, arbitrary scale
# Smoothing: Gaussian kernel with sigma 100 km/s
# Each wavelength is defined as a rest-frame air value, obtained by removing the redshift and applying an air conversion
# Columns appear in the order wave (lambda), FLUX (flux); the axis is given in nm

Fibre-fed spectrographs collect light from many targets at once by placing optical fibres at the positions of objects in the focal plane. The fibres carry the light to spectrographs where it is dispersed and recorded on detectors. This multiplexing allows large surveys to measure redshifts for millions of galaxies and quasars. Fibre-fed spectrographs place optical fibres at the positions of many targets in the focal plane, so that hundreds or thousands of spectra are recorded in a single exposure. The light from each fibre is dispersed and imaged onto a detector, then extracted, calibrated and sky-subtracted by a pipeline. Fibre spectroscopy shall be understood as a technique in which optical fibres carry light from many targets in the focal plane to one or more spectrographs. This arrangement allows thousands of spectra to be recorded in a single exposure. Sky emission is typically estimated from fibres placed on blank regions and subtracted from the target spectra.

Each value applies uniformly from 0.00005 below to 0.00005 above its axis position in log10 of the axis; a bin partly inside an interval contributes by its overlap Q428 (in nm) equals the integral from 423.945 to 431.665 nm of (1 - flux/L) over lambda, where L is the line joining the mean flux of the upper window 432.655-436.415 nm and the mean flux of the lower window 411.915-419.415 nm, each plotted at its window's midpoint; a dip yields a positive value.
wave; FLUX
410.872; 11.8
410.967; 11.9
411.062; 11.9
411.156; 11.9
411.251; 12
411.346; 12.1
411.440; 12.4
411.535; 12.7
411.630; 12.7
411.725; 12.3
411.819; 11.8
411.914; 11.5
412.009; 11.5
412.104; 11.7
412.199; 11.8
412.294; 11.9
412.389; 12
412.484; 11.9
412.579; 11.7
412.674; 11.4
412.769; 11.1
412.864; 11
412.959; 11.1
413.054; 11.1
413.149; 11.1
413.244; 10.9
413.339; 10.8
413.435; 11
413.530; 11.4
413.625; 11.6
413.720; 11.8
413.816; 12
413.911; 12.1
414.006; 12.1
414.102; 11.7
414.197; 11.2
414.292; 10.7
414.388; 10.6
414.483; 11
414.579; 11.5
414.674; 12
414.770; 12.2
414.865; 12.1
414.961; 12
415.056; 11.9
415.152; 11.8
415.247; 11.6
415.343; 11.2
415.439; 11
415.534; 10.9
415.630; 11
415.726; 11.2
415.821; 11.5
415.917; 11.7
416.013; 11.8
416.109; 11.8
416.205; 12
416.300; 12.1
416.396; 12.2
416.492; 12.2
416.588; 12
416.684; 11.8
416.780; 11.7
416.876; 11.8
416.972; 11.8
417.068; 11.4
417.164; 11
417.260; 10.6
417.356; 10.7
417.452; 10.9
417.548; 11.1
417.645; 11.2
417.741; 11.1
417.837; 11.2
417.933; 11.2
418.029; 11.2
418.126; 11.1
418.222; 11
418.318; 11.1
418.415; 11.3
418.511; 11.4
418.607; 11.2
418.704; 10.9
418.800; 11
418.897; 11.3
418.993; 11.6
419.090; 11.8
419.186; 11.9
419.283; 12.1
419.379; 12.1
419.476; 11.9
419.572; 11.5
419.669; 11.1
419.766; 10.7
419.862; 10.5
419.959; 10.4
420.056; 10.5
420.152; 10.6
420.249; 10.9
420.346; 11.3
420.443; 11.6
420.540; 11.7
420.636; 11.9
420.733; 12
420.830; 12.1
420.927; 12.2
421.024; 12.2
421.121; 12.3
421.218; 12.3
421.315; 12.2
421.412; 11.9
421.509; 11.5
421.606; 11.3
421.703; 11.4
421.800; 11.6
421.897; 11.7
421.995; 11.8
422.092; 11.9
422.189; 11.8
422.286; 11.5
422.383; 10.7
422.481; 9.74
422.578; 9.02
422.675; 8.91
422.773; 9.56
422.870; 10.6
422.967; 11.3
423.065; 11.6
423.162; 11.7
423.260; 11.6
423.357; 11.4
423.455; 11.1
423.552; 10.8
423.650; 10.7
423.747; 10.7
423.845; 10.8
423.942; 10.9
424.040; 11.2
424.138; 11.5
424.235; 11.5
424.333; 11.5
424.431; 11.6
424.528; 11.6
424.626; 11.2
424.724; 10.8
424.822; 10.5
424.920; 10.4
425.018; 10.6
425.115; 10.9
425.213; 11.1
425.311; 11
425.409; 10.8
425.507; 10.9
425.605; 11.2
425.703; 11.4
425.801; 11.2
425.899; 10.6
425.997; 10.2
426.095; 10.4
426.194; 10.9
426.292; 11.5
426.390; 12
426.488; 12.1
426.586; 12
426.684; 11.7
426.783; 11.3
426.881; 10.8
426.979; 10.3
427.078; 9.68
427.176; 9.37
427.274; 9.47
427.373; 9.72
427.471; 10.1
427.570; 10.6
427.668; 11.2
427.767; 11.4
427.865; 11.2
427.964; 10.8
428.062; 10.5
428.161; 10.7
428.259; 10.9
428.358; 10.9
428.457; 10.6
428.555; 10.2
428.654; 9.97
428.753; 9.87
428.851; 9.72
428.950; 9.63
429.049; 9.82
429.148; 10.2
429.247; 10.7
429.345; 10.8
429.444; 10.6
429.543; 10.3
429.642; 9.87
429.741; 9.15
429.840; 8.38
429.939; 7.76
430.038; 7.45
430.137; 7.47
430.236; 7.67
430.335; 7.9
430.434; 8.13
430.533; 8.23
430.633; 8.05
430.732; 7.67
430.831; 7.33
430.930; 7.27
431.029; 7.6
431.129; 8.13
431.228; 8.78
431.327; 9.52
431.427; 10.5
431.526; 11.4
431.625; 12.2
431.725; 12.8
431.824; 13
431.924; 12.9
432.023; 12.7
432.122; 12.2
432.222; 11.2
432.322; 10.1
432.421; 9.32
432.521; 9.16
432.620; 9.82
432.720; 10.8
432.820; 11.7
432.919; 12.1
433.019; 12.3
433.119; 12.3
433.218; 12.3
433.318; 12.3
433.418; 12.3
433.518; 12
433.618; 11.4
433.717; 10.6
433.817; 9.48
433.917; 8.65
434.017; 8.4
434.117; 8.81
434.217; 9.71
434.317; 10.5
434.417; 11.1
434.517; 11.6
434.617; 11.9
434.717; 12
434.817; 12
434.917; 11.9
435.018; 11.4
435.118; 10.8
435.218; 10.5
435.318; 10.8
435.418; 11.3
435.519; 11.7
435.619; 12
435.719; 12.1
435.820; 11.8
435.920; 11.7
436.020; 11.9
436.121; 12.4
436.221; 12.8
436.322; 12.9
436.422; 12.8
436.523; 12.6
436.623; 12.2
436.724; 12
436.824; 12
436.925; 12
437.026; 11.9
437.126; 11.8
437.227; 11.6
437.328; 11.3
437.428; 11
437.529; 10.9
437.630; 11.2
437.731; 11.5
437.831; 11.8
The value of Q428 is 0.83 nm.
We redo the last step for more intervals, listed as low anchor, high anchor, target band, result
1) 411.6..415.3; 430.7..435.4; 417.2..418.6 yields 0.04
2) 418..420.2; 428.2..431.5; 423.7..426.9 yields -0.35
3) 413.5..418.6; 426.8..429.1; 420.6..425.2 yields -0.17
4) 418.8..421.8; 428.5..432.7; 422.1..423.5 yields 0.04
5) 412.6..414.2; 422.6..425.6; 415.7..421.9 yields -0.18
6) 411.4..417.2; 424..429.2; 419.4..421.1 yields -0.03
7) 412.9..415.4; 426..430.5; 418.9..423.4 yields -0.23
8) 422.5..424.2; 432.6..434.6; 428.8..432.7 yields 0.45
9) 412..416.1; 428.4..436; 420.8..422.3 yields -0.11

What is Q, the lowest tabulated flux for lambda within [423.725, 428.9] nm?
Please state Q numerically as 9.37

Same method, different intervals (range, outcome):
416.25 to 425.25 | 8.91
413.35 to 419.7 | 10.6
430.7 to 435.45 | 7.27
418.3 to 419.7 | 10.9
